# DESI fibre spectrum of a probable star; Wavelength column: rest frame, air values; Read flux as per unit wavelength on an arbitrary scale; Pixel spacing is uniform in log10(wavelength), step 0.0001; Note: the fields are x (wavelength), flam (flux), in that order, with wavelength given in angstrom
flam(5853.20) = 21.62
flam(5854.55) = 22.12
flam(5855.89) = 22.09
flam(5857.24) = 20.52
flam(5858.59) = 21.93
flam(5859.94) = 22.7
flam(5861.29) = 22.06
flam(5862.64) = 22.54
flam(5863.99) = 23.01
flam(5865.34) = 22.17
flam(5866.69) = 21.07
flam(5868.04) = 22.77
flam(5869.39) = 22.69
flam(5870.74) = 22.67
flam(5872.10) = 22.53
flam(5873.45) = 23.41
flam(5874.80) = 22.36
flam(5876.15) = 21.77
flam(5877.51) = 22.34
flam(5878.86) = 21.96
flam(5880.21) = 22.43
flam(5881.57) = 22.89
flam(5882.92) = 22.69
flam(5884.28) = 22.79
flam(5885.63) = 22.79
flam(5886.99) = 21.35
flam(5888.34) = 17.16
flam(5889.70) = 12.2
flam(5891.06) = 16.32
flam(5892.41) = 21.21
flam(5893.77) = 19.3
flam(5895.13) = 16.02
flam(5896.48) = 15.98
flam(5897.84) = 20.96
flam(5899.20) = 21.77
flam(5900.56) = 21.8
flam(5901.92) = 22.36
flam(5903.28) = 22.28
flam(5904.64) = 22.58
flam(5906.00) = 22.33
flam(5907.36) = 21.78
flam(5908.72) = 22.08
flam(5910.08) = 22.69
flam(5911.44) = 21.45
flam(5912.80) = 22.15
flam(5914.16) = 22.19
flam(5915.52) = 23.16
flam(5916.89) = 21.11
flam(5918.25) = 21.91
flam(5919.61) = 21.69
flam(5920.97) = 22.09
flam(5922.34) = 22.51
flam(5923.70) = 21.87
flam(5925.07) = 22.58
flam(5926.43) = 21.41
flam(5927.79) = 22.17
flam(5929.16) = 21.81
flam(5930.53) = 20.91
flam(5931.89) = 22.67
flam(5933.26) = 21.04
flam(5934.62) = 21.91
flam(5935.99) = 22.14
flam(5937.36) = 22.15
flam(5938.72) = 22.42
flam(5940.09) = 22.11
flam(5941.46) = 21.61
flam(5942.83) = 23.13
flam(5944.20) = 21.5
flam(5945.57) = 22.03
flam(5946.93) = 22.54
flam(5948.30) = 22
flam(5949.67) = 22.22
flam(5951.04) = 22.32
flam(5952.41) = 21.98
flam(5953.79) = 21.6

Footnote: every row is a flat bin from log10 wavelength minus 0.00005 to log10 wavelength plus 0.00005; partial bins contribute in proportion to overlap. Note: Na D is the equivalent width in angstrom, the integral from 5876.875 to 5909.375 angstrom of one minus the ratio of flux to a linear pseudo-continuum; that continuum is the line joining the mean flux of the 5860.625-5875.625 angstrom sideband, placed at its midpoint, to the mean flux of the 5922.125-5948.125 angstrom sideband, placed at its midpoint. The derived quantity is 2.4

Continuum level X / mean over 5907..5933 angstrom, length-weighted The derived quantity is 22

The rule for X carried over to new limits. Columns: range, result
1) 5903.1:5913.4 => 22.2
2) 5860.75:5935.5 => 21.5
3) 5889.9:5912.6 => 20.5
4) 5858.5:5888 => 22.4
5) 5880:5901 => 19.8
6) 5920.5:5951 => 22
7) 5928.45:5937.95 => 21.8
